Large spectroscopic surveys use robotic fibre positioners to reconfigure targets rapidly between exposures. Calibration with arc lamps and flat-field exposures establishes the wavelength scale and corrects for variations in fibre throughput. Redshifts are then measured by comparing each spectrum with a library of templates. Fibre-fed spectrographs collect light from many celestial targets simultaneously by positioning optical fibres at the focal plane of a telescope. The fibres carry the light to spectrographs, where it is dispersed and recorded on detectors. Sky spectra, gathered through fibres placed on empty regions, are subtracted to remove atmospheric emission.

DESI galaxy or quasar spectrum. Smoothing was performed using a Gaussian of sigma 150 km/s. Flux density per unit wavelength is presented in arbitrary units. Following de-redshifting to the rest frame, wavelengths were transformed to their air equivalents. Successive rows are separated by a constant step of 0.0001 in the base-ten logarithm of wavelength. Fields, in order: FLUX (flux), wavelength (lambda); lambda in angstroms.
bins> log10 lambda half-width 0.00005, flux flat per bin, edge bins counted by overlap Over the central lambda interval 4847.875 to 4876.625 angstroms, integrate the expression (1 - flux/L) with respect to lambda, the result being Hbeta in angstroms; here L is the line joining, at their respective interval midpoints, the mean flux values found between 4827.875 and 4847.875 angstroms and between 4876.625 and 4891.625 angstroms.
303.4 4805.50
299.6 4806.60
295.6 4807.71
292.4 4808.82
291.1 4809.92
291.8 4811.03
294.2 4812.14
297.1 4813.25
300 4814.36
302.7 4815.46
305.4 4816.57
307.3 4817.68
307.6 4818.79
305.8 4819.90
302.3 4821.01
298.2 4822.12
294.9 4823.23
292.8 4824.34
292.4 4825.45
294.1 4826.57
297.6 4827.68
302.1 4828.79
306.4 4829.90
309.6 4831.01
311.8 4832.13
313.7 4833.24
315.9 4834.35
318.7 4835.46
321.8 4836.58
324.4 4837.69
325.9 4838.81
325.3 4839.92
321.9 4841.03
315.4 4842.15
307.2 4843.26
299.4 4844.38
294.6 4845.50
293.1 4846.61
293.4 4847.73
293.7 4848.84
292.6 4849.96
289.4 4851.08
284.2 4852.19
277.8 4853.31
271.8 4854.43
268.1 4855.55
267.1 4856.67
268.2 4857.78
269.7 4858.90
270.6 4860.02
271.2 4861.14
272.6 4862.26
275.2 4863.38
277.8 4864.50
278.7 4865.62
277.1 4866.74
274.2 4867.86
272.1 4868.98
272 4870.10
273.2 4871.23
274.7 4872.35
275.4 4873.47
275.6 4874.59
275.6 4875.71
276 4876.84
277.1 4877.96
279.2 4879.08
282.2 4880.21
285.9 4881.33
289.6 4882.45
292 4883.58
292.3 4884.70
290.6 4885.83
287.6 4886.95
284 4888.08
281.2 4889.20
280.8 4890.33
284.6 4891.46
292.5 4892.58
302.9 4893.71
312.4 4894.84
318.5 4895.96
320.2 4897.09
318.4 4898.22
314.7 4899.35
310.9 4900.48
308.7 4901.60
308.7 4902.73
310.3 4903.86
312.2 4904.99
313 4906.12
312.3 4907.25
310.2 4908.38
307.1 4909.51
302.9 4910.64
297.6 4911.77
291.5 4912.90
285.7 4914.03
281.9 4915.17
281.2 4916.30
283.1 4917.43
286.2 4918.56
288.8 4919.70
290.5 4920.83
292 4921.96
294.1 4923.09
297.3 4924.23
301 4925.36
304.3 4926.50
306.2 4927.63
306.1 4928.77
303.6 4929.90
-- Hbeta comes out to 2.04 angstroms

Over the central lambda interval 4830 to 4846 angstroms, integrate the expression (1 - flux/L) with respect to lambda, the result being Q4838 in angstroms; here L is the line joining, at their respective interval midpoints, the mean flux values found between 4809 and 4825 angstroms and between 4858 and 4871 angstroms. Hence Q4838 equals -1.5 angstroms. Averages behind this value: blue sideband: 299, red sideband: 273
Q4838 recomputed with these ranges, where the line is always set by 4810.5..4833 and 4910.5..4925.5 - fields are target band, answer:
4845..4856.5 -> 0.5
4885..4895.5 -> 0.1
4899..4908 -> -0.6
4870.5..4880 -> 0.6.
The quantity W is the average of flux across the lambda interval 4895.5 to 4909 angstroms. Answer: 313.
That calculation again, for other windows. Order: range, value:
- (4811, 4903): 294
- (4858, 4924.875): 290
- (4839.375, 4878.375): 283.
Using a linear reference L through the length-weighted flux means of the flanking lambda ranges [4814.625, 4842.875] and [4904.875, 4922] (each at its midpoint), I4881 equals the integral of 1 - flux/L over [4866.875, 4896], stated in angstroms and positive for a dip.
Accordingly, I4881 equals 1.6 angstroms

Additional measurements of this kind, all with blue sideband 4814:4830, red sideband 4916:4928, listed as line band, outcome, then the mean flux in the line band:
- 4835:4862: 0.4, 294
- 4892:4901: -0.5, 311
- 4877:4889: 0.4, 286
